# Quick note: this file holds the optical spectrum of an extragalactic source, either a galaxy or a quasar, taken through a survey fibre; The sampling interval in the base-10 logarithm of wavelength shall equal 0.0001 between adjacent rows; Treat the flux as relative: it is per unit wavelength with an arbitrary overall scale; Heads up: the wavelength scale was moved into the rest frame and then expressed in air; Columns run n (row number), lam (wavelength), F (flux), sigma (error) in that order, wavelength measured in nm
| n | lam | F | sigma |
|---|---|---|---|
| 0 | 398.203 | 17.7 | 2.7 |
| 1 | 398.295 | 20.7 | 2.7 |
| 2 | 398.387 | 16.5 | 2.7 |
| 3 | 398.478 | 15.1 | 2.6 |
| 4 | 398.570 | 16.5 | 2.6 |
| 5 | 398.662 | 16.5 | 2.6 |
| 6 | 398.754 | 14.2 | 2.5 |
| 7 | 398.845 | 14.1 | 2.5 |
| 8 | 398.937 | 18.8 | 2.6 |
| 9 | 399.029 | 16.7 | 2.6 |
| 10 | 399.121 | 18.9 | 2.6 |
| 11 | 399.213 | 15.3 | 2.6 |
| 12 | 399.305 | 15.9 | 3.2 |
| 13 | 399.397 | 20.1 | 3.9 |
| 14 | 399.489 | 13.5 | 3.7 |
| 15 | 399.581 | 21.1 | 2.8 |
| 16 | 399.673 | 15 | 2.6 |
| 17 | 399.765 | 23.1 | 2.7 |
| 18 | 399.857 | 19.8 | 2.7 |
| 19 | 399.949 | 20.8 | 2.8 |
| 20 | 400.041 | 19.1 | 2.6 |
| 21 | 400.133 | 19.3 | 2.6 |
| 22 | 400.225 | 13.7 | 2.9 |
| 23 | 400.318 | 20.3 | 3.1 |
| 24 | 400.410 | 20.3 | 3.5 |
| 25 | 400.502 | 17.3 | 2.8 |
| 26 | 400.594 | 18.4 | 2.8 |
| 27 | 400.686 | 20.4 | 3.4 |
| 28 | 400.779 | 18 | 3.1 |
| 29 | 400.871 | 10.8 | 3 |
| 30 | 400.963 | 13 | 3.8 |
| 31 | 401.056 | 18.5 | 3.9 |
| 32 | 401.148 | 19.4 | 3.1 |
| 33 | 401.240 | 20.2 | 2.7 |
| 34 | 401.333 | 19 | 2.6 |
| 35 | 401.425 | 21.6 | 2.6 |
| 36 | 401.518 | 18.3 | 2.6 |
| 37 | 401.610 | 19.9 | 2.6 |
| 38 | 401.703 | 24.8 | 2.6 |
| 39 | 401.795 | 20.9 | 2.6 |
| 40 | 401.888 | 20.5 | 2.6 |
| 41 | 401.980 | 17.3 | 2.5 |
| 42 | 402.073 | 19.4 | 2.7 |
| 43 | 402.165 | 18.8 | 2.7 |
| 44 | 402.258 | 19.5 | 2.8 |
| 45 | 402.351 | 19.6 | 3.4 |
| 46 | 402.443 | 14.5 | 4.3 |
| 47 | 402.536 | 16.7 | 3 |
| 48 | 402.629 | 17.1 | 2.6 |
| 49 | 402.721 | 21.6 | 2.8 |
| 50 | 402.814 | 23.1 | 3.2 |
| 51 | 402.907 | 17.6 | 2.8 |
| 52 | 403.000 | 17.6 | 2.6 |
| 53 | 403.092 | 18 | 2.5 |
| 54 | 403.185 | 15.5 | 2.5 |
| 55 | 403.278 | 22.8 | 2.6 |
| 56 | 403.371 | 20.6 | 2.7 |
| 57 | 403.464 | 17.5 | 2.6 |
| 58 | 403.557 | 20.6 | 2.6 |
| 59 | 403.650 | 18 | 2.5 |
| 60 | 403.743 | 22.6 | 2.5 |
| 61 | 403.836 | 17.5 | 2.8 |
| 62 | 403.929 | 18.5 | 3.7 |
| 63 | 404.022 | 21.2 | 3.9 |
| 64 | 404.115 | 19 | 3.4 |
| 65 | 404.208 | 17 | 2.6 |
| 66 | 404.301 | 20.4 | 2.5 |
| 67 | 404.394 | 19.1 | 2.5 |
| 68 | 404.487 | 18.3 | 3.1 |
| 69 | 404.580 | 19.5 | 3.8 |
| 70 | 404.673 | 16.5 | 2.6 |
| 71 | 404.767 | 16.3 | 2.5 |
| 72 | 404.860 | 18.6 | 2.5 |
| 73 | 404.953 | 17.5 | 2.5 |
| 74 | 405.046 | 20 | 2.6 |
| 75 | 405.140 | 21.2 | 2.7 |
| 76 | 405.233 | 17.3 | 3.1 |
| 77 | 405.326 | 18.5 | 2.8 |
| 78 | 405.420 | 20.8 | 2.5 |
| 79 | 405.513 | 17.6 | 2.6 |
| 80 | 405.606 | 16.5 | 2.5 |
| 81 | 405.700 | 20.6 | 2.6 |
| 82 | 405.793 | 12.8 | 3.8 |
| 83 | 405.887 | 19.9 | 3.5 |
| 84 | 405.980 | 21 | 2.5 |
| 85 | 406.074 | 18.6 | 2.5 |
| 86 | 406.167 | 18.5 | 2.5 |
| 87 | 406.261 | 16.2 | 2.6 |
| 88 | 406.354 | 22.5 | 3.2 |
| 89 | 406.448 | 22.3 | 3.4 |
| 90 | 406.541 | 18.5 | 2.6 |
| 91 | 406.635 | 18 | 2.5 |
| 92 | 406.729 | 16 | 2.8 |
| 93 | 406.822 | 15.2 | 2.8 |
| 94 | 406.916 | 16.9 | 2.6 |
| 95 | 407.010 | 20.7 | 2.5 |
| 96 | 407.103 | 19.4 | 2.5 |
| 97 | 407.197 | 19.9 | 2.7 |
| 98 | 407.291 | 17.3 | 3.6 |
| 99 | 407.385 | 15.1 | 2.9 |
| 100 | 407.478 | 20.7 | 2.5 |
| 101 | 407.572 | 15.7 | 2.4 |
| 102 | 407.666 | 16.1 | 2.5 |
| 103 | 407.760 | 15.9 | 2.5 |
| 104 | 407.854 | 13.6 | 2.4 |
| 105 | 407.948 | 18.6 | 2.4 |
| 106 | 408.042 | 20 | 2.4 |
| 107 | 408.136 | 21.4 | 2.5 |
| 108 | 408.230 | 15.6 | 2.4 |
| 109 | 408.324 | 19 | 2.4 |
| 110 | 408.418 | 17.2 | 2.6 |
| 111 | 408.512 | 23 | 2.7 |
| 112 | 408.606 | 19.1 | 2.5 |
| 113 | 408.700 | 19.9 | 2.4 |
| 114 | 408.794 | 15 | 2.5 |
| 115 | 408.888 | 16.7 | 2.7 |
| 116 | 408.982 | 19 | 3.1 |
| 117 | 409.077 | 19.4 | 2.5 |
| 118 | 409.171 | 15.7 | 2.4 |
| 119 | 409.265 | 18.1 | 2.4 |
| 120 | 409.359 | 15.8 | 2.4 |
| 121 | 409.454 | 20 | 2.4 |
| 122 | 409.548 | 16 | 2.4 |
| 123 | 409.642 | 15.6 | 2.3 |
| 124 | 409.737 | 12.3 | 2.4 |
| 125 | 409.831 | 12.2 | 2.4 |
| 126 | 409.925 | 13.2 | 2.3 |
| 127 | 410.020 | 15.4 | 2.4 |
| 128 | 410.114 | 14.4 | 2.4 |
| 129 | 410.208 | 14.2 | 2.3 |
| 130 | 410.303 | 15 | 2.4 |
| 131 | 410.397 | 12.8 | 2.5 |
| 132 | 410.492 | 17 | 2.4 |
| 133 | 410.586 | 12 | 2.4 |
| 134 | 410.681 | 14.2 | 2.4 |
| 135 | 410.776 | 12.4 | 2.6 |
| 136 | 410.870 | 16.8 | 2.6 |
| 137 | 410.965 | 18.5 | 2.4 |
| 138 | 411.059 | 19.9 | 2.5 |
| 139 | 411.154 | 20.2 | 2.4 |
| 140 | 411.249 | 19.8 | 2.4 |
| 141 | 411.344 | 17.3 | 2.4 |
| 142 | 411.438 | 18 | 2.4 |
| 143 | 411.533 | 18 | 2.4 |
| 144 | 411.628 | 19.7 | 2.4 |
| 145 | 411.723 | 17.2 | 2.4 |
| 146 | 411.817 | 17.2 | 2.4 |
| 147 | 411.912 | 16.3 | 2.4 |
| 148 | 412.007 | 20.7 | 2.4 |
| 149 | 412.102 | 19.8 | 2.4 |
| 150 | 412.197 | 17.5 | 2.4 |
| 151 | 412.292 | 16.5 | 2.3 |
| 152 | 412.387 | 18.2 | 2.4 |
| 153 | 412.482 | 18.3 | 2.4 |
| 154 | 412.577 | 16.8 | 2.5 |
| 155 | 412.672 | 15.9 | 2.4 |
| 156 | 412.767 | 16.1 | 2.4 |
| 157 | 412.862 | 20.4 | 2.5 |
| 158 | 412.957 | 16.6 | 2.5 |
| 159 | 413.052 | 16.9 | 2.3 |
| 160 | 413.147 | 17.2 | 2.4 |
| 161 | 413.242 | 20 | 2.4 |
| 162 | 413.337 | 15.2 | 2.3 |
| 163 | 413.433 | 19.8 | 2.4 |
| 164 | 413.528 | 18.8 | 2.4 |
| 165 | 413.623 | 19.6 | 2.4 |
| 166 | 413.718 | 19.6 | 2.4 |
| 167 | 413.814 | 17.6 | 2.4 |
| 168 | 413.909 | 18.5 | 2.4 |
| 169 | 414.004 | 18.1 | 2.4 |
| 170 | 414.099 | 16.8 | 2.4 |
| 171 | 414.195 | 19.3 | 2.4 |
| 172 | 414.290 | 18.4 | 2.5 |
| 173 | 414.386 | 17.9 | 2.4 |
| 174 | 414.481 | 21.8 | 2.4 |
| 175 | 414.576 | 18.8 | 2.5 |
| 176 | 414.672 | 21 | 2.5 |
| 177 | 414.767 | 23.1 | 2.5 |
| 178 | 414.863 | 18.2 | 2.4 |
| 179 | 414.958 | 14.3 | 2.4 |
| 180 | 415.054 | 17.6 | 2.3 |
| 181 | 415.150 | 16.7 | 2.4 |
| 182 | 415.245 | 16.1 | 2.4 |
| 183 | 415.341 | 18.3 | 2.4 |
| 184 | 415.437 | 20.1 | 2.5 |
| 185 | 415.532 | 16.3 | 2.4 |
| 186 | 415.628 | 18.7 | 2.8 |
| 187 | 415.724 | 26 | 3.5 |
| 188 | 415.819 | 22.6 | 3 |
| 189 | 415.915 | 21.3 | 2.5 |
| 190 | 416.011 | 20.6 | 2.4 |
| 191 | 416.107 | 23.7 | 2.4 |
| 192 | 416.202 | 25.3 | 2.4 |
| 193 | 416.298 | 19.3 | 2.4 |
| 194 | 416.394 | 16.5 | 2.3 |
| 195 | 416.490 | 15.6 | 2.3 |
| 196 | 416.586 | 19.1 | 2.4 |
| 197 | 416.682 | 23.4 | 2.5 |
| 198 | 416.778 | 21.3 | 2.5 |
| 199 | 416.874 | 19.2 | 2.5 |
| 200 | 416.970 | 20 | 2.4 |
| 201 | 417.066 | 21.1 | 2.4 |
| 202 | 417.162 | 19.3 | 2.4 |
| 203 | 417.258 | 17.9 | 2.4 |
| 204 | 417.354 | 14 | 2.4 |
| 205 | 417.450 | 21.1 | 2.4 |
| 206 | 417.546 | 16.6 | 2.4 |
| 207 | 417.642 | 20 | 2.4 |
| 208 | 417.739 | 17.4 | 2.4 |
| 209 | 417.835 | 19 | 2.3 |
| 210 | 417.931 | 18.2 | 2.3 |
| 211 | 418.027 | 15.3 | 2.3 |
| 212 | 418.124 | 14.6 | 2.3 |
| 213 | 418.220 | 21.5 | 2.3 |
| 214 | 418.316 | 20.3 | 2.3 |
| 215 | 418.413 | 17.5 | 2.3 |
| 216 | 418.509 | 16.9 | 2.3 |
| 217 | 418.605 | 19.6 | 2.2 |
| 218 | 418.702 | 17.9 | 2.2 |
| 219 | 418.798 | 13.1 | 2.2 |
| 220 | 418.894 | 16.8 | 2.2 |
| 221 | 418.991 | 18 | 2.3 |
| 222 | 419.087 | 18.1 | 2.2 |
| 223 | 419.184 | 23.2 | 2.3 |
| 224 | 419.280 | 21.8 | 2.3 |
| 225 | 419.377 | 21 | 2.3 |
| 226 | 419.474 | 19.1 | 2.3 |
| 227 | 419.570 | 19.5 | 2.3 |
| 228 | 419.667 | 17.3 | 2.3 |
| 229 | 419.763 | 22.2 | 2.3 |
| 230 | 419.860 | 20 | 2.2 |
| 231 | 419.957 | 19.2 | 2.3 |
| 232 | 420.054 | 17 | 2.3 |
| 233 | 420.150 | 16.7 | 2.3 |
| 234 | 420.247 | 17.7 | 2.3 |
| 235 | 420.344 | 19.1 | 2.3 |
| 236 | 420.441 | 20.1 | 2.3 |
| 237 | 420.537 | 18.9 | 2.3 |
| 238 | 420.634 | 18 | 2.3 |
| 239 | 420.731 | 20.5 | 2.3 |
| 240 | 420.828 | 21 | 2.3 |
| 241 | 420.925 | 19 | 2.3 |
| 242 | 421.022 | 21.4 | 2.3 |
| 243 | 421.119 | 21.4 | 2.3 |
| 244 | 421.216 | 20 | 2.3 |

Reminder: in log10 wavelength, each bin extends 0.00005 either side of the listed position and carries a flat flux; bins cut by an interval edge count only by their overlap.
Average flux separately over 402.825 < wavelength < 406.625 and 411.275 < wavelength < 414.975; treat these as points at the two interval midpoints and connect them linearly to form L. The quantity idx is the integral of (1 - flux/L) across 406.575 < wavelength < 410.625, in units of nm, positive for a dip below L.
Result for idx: 0.38 nm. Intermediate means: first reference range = 18.9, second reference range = 18.3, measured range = 16.9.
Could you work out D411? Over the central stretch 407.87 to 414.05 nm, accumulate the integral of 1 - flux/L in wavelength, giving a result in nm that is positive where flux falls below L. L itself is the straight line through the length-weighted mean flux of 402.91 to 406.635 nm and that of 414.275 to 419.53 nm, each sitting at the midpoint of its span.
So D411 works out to 0.54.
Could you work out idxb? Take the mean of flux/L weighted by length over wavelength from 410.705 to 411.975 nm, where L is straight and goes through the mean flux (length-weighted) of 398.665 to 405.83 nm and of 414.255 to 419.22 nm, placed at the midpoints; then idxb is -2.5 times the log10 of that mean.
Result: 0.06 mag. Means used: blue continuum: 18.5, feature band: 17.8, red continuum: 19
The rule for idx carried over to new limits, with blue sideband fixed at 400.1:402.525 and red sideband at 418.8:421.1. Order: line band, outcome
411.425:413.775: 0.12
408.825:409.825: 0.12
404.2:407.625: 0.06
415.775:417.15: -0.10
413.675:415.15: 0.03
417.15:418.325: 0.07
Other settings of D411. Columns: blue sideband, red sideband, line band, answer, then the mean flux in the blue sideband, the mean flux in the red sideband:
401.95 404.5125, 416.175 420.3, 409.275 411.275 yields 0.34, 18.9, 18.8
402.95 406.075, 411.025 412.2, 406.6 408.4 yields 0.10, 18.7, 18.6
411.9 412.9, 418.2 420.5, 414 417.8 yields -0.20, 17.9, 18.9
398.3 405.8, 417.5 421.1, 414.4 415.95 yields -0.06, 18.4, 18.8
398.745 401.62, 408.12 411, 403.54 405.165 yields -0.16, 18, 16.3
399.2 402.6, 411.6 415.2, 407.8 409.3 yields 0.01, 18.5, 18.2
